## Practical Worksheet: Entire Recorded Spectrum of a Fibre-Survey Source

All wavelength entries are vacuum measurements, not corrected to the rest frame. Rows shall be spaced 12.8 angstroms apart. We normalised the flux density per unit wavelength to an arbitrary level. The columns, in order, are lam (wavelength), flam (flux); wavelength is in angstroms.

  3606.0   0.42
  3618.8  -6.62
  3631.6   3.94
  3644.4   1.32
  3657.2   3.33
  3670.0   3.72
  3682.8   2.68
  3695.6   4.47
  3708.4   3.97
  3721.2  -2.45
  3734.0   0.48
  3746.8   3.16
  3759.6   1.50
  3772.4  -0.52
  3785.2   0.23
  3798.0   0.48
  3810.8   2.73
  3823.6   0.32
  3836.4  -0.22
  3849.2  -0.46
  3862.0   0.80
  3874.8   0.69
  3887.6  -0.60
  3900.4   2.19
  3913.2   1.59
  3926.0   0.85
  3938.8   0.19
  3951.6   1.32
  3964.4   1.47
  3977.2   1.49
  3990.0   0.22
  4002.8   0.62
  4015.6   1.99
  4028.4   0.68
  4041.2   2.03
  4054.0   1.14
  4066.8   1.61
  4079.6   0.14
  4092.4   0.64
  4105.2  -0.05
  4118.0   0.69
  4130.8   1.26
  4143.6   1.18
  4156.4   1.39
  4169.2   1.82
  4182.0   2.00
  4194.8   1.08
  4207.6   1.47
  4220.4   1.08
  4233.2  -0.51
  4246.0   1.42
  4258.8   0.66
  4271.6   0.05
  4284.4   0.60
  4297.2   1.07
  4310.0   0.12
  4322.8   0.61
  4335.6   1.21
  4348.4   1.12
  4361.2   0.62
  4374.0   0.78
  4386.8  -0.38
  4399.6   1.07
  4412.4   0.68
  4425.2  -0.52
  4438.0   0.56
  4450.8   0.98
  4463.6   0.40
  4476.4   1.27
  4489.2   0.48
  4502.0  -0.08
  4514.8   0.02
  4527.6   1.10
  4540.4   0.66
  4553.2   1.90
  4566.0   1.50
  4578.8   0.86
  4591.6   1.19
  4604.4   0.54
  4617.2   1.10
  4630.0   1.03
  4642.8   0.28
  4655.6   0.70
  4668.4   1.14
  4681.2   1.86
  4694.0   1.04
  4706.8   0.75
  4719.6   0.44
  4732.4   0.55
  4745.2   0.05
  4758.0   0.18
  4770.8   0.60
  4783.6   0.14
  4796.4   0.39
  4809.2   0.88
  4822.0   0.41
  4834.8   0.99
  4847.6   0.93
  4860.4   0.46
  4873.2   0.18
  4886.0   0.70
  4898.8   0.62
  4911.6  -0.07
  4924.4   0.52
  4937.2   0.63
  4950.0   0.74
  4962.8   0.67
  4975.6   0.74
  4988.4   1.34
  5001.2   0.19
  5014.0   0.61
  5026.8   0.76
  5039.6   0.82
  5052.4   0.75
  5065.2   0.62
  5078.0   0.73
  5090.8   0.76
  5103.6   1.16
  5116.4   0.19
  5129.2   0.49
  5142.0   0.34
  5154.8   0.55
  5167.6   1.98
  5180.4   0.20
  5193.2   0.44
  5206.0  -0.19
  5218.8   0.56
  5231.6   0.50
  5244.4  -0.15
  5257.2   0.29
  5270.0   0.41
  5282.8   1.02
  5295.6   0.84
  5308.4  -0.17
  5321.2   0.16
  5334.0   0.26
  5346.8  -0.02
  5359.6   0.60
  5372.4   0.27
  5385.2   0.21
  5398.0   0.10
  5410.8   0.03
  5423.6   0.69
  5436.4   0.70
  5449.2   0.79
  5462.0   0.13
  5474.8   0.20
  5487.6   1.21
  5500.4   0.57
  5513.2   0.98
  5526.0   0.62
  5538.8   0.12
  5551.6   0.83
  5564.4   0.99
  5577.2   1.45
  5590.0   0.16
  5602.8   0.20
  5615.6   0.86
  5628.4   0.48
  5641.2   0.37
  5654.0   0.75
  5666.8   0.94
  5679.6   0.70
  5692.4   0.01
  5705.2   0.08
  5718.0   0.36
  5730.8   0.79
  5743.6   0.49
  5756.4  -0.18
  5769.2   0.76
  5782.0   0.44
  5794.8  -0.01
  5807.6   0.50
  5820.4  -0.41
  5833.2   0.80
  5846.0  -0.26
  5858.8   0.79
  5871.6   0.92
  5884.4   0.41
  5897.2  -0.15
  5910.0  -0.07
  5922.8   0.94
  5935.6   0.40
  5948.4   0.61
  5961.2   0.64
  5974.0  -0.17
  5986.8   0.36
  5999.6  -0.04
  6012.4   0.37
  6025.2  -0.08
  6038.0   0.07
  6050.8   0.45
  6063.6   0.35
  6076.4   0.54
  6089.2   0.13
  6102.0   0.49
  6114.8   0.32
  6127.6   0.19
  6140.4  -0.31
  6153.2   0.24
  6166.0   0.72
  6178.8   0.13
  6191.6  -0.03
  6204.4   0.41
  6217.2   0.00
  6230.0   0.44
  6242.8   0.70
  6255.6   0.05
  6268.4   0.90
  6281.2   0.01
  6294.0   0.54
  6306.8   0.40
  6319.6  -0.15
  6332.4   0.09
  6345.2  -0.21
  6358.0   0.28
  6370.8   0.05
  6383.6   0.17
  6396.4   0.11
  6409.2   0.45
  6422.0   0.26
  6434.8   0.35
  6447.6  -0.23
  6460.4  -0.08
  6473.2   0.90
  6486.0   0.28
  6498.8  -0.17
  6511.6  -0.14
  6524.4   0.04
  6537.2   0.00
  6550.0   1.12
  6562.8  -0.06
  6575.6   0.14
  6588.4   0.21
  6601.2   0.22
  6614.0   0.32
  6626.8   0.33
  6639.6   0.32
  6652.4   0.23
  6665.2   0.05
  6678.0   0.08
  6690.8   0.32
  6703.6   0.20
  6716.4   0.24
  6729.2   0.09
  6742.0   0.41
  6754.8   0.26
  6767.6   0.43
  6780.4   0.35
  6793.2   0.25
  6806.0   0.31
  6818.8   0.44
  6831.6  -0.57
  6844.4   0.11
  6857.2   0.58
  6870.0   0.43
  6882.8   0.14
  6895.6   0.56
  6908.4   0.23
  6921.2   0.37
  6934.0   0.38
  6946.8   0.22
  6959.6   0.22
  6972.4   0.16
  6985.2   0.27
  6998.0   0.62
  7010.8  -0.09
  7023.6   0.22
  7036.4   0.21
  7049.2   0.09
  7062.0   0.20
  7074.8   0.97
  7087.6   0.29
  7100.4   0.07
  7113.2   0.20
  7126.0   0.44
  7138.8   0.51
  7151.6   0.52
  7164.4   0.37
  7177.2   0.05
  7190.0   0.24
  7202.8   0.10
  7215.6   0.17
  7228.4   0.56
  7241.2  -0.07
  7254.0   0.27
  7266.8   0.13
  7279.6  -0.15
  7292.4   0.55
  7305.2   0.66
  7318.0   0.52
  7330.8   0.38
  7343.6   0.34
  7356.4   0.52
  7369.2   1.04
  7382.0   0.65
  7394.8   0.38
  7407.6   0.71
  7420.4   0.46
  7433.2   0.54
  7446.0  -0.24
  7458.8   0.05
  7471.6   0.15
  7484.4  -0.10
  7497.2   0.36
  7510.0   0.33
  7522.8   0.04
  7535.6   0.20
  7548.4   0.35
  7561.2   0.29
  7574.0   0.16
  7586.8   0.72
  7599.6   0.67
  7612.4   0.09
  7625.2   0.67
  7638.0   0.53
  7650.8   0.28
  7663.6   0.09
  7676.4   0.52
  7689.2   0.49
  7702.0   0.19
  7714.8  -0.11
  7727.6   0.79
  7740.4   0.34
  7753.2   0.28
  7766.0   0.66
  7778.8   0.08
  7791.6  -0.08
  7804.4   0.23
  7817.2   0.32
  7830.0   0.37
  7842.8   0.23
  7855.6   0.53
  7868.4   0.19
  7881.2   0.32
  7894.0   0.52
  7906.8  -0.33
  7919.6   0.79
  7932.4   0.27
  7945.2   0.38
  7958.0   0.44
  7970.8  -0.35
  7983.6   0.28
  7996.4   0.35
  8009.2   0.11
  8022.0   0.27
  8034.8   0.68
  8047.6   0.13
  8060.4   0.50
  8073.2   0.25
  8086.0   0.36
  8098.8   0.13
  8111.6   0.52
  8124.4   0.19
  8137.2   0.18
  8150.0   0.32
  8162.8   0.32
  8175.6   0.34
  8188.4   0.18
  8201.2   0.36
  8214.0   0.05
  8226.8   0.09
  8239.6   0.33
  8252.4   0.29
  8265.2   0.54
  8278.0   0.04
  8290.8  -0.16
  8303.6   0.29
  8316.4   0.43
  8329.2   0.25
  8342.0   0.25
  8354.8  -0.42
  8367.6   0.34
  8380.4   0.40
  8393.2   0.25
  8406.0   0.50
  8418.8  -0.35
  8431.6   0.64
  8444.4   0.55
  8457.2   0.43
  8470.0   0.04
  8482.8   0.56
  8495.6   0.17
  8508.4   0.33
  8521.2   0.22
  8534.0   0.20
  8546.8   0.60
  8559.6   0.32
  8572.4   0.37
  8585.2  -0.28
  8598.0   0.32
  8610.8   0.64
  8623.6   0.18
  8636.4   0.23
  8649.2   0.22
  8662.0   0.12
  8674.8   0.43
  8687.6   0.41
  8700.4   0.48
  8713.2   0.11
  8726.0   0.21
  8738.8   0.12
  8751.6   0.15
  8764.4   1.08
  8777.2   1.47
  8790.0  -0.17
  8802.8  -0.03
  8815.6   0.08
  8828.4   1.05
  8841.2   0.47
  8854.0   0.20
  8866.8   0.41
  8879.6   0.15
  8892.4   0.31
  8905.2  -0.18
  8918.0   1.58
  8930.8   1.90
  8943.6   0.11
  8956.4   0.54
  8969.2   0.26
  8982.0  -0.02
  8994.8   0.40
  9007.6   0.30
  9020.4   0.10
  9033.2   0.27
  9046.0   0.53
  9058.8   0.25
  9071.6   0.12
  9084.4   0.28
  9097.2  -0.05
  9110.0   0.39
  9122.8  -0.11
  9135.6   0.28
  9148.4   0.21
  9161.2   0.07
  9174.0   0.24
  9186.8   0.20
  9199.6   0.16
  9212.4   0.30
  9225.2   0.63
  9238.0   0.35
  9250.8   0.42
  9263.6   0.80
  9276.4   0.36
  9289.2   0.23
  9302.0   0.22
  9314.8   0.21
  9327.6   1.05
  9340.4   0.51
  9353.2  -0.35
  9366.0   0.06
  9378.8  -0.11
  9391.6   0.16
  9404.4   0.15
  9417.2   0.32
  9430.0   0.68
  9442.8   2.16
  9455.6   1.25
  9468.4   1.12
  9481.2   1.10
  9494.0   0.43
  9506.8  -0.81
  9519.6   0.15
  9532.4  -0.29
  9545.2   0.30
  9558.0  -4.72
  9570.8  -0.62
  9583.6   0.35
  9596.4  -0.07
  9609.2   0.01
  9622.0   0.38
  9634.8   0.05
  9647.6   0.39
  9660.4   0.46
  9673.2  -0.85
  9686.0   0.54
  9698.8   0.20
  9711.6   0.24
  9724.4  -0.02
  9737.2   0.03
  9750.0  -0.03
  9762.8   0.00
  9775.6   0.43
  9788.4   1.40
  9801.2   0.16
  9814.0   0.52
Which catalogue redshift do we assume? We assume 1.39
